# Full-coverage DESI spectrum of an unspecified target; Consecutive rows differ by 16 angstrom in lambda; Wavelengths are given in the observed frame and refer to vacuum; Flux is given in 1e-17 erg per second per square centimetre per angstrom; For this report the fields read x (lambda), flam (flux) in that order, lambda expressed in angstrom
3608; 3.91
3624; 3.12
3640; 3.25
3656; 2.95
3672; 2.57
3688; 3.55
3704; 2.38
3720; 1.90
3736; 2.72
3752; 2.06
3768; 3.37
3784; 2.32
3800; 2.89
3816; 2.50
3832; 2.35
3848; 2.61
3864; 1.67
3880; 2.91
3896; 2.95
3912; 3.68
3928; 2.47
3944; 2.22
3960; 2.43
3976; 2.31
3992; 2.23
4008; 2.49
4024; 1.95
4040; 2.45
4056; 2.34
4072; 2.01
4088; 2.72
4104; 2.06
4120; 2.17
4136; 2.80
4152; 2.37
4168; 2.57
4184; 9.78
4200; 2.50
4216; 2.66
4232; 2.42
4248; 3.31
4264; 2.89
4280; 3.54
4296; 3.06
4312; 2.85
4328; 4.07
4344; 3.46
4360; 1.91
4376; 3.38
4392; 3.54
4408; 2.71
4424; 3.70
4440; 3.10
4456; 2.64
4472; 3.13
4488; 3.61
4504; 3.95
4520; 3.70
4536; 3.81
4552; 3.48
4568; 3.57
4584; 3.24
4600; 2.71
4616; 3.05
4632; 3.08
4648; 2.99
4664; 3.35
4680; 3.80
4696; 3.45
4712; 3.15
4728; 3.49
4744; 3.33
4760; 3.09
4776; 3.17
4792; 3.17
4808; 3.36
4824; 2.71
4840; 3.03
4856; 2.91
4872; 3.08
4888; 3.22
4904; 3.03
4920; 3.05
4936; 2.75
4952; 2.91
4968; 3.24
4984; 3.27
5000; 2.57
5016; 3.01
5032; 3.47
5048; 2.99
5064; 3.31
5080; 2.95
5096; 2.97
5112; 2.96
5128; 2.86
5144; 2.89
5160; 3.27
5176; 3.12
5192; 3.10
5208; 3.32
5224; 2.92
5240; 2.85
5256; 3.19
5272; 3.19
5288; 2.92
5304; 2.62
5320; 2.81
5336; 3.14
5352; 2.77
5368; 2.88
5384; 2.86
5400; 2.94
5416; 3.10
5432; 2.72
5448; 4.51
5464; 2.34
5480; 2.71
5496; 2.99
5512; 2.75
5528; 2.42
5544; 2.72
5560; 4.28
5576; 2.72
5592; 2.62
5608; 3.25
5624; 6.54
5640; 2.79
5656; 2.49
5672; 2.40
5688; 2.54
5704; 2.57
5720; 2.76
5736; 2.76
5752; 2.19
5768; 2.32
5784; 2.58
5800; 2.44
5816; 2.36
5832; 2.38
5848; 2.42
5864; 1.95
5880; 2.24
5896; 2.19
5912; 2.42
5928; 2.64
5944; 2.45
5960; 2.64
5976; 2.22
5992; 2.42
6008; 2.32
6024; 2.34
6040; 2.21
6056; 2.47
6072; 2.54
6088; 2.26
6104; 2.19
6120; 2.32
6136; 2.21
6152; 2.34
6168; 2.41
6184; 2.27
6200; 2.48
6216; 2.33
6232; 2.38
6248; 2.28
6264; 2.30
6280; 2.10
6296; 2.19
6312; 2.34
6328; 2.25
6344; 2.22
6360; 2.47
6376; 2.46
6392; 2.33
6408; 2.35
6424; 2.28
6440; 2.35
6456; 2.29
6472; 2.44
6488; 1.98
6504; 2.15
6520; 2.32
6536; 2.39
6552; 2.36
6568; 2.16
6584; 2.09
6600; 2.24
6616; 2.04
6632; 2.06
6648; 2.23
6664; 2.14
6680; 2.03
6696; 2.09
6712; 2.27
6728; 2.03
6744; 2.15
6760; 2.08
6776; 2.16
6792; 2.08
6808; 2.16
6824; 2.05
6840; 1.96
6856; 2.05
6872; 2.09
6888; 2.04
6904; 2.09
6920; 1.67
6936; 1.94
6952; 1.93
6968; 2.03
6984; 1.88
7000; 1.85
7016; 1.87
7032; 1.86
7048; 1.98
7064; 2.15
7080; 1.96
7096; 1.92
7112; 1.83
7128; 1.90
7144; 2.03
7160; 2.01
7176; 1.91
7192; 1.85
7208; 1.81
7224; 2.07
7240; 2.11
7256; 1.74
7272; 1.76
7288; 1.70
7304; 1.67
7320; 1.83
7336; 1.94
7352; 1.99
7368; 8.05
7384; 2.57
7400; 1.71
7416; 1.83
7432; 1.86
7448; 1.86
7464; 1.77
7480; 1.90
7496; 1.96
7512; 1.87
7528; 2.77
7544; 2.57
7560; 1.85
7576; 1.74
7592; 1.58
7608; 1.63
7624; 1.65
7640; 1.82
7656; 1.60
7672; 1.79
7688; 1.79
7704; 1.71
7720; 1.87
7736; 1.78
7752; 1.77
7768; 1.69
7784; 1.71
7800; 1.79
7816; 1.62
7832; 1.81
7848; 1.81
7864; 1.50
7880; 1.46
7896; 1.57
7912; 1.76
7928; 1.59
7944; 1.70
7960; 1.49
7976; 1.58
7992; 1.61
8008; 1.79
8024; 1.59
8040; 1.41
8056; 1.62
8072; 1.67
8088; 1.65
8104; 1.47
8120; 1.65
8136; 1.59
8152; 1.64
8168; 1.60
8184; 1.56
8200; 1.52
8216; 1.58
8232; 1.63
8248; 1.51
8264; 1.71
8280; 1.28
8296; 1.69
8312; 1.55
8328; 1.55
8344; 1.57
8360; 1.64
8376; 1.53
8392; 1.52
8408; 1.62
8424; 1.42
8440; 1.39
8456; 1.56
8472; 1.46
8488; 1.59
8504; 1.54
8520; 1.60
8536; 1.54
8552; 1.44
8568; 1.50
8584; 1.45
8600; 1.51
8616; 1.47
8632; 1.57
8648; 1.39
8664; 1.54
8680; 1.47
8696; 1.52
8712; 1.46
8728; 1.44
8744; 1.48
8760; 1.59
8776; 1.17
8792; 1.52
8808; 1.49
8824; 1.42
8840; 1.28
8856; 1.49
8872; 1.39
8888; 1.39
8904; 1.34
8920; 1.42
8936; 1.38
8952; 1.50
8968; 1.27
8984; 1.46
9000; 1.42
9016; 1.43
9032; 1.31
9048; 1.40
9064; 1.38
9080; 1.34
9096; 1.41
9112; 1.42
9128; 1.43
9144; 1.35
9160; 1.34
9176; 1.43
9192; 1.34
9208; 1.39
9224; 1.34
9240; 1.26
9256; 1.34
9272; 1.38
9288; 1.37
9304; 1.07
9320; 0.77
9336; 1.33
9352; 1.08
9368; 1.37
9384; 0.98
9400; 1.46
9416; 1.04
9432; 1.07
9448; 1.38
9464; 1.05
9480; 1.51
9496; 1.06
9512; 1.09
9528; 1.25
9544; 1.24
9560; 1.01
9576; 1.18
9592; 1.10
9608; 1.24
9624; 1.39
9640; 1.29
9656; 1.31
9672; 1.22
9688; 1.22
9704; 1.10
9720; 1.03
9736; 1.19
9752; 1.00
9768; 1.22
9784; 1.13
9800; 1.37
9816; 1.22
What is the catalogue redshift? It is 0.12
